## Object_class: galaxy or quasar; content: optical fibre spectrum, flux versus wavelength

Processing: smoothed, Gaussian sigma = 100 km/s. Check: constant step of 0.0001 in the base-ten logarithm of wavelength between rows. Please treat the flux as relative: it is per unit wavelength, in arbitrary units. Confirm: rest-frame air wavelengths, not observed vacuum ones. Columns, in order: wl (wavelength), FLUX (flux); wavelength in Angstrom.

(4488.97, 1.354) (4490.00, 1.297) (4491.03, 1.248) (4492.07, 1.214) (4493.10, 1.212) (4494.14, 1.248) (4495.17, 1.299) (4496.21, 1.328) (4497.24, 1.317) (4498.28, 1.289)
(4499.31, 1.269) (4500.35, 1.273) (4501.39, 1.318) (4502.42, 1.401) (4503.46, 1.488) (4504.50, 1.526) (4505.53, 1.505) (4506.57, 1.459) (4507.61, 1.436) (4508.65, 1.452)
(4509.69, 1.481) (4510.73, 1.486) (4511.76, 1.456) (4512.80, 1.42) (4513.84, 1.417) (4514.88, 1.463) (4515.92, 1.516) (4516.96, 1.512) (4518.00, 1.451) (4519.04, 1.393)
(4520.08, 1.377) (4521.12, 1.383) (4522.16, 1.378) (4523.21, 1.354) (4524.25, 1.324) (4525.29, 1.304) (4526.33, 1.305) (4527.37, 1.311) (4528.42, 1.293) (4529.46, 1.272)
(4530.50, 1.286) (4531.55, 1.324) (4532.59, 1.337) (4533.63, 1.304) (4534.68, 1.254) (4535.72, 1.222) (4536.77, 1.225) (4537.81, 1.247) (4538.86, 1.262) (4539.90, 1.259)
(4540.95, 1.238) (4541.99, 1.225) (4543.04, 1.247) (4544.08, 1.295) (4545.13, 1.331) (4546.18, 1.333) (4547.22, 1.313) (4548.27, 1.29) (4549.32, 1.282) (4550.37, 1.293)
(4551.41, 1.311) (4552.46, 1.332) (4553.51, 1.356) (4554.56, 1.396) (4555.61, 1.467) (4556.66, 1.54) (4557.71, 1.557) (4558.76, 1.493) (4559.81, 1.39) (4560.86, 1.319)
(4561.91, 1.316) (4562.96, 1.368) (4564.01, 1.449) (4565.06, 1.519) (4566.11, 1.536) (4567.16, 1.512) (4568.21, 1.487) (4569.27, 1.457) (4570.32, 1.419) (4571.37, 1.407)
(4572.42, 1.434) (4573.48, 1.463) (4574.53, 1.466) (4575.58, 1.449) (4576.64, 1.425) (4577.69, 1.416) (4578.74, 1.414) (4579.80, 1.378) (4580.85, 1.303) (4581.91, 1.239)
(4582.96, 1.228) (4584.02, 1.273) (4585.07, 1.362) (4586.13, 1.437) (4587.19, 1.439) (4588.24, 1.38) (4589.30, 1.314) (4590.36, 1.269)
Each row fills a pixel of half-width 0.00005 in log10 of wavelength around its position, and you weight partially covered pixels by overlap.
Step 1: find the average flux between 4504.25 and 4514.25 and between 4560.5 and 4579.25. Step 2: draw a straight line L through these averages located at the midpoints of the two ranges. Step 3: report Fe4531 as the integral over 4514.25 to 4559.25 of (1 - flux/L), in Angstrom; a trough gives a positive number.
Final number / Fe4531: 3.4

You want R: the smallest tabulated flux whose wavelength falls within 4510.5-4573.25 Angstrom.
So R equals 1.222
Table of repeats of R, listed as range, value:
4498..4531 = 1.269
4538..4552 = 1.225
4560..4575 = 1.316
